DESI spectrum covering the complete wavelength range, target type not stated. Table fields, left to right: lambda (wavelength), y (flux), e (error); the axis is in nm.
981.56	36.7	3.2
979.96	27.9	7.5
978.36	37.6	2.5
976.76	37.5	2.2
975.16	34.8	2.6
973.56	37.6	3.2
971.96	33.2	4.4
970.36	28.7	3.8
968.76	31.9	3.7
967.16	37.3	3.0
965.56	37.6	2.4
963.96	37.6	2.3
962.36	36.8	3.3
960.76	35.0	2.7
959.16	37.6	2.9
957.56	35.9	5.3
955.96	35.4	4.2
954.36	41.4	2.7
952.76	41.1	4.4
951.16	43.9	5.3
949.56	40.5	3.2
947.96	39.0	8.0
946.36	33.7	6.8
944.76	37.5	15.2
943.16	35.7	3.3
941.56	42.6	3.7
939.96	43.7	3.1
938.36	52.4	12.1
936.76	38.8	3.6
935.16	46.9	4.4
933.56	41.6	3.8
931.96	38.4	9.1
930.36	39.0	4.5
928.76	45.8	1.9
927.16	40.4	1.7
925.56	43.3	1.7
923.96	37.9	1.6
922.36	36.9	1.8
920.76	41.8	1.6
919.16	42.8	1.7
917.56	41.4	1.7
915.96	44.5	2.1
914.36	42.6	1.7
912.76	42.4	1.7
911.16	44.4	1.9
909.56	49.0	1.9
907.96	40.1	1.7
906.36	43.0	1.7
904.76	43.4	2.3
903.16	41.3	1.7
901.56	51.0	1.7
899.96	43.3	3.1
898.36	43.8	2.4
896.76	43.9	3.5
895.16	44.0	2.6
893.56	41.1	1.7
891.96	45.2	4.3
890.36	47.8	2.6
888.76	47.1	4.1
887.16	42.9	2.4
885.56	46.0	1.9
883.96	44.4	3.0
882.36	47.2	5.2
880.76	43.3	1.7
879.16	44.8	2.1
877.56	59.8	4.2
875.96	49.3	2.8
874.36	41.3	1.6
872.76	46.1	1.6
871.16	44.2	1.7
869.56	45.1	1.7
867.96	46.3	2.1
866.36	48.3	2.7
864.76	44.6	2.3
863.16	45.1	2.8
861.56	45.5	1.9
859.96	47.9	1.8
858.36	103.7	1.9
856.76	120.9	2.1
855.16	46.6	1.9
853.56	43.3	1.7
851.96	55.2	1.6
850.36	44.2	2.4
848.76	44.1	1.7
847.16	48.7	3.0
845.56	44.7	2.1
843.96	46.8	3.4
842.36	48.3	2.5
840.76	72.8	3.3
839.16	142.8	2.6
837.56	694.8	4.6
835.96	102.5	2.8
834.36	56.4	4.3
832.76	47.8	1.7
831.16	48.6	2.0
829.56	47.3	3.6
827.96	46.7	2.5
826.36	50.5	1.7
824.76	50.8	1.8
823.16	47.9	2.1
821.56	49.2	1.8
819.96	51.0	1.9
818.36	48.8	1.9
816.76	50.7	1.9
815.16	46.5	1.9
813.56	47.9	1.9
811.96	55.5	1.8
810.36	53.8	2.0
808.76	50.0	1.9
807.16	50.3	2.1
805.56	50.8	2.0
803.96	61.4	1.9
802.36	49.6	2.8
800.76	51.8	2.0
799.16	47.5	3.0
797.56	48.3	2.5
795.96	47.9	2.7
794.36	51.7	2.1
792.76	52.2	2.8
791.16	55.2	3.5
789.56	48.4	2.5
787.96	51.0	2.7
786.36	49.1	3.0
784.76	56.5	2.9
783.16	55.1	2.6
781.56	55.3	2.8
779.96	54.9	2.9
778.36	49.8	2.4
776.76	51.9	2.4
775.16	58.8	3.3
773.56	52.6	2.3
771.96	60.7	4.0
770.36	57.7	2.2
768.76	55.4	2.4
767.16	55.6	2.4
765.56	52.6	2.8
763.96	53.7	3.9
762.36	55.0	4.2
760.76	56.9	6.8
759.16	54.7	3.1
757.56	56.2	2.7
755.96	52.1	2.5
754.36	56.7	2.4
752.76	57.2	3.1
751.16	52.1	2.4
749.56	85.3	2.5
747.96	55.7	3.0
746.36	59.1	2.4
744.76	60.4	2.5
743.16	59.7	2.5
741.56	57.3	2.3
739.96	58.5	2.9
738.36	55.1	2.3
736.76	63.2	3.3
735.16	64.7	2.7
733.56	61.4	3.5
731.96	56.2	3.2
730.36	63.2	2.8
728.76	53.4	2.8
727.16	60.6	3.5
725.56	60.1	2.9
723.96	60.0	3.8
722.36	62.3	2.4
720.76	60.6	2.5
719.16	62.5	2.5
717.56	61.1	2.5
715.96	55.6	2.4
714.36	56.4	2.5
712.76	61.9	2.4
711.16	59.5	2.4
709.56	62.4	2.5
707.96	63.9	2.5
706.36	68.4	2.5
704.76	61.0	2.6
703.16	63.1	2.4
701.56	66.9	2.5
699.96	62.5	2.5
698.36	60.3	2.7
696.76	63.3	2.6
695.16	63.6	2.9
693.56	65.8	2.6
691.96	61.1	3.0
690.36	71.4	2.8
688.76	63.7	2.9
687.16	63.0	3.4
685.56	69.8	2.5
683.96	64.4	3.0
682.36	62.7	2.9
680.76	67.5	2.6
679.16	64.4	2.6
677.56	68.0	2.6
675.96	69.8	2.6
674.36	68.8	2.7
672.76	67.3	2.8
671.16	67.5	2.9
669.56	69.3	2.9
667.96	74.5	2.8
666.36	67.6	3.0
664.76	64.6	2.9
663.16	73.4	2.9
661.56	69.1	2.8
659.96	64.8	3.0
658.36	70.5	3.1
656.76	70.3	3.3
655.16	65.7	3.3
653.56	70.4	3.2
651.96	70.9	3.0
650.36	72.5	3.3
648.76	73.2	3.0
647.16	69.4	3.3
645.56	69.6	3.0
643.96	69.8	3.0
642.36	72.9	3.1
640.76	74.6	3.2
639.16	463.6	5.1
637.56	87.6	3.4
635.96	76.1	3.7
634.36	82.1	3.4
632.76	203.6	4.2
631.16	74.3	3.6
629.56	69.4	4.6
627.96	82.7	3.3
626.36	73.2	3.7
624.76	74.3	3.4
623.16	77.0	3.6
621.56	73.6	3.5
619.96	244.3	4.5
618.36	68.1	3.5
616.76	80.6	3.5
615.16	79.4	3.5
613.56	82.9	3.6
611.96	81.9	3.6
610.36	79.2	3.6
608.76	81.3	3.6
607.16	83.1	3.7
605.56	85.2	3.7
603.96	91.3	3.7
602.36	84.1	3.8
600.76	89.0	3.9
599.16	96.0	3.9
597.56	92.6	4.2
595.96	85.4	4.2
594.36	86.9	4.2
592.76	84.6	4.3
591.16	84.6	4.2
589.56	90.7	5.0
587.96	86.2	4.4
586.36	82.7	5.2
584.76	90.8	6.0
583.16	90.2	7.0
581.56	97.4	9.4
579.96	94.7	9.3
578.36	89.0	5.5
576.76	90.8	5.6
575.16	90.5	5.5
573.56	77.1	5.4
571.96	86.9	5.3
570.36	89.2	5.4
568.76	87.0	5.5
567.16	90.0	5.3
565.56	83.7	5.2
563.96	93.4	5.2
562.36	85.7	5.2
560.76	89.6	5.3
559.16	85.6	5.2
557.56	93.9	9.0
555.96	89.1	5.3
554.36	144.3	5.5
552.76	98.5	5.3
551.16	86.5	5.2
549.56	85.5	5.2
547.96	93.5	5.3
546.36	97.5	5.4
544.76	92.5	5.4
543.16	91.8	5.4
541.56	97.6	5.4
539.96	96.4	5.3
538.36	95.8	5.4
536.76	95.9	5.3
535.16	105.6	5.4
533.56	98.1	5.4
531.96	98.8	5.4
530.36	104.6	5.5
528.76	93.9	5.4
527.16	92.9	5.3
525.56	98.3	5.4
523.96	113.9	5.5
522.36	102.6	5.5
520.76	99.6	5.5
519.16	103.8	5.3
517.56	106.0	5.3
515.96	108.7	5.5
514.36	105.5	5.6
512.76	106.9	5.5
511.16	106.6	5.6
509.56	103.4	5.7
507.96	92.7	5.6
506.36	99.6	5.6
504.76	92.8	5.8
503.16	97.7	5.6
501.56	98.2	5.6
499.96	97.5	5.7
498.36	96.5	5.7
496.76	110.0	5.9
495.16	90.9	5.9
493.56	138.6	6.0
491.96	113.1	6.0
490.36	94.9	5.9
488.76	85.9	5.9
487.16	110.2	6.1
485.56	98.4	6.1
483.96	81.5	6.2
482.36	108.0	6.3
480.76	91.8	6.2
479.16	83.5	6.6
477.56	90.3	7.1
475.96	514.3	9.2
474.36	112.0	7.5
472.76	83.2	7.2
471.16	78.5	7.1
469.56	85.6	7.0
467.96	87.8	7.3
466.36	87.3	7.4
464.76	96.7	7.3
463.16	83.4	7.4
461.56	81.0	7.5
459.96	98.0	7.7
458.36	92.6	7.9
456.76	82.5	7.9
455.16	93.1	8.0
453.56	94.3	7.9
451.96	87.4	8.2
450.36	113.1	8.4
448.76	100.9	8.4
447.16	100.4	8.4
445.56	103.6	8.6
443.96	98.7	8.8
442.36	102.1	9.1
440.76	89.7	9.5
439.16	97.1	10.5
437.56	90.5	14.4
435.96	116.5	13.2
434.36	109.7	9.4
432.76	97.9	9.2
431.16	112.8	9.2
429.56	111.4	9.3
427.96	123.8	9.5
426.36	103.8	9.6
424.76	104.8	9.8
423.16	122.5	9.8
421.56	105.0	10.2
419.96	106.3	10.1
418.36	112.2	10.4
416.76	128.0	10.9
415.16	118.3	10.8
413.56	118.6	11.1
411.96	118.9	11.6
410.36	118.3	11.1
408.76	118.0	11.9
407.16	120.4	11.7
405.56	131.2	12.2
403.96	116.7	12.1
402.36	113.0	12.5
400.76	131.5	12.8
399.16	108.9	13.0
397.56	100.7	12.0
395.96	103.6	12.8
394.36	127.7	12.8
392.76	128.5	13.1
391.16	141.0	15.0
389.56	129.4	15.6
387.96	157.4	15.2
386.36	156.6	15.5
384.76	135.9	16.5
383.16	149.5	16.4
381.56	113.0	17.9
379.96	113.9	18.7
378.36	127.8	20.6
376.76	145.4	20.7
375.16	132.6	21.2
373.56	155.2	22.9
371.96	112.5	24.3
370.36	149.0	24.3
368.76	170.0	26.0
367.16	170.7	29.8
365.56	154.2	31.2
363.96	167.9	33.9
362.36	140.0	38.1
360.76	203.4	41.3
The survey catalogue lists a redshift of 0.275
